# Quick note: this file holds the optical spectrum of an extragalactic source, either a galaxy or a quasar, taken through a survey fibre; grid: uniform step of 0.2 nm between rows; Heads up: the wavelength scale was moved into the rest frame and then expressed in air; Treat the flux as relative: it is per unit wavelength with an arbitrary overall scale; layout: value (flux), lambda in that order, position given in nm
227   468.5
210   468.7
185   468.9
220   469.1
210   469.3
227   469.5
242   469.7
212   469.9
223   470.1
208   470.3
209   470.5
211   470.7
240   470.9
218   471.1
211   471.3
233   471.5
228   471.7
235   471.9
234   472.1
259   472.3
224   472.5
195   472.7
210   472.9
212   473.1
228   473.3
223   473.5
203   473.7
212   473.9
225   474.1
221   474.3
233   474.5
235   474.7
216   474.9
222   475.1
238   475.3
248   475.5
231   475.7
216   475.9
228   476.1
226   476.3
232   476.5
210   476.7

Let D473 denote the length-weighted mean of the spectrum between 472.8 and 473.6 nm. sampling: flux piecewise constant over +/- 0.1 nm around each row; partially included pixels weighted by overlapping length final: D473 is 218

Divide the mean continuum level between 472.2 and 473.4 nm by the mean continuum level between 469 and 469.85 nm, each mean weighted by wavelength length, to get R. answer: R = 0.99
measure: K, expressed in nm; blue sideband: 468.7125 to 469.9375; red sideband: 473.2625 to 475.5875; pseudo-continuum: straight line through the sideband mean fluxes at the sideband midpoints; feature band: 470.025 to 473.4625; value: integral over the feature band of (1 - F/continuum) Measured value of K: -0.03 nm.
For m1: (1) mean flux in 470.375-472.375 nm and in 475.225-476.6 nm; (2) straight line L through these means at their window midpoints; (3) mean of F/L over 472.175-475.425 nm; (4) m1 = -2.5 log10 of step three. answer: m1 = 0.03 mag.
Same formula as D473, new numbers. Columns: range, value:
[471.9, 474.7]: 222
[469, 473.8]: 221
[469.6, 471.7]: 221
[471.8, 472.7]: 233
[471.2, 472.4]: 233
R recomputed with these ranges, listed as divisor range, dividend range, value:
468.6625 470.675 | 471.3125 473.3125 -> 1.05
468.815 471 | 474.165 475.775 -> 1.06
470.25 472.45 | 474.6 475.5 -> 1.02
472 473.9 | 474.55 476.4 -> 1.04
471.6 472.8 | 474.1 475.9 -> 1.00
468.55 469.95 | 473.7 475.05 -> 1.03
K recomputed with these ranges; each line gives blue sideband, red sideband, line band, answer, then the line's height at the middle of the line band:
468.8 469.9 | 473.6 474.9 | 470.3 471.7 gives -0.01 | 218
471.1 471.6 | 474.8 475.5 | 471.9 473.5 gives 0.00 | 224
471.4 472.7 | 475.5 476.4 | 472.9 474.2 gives 0.08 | 231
